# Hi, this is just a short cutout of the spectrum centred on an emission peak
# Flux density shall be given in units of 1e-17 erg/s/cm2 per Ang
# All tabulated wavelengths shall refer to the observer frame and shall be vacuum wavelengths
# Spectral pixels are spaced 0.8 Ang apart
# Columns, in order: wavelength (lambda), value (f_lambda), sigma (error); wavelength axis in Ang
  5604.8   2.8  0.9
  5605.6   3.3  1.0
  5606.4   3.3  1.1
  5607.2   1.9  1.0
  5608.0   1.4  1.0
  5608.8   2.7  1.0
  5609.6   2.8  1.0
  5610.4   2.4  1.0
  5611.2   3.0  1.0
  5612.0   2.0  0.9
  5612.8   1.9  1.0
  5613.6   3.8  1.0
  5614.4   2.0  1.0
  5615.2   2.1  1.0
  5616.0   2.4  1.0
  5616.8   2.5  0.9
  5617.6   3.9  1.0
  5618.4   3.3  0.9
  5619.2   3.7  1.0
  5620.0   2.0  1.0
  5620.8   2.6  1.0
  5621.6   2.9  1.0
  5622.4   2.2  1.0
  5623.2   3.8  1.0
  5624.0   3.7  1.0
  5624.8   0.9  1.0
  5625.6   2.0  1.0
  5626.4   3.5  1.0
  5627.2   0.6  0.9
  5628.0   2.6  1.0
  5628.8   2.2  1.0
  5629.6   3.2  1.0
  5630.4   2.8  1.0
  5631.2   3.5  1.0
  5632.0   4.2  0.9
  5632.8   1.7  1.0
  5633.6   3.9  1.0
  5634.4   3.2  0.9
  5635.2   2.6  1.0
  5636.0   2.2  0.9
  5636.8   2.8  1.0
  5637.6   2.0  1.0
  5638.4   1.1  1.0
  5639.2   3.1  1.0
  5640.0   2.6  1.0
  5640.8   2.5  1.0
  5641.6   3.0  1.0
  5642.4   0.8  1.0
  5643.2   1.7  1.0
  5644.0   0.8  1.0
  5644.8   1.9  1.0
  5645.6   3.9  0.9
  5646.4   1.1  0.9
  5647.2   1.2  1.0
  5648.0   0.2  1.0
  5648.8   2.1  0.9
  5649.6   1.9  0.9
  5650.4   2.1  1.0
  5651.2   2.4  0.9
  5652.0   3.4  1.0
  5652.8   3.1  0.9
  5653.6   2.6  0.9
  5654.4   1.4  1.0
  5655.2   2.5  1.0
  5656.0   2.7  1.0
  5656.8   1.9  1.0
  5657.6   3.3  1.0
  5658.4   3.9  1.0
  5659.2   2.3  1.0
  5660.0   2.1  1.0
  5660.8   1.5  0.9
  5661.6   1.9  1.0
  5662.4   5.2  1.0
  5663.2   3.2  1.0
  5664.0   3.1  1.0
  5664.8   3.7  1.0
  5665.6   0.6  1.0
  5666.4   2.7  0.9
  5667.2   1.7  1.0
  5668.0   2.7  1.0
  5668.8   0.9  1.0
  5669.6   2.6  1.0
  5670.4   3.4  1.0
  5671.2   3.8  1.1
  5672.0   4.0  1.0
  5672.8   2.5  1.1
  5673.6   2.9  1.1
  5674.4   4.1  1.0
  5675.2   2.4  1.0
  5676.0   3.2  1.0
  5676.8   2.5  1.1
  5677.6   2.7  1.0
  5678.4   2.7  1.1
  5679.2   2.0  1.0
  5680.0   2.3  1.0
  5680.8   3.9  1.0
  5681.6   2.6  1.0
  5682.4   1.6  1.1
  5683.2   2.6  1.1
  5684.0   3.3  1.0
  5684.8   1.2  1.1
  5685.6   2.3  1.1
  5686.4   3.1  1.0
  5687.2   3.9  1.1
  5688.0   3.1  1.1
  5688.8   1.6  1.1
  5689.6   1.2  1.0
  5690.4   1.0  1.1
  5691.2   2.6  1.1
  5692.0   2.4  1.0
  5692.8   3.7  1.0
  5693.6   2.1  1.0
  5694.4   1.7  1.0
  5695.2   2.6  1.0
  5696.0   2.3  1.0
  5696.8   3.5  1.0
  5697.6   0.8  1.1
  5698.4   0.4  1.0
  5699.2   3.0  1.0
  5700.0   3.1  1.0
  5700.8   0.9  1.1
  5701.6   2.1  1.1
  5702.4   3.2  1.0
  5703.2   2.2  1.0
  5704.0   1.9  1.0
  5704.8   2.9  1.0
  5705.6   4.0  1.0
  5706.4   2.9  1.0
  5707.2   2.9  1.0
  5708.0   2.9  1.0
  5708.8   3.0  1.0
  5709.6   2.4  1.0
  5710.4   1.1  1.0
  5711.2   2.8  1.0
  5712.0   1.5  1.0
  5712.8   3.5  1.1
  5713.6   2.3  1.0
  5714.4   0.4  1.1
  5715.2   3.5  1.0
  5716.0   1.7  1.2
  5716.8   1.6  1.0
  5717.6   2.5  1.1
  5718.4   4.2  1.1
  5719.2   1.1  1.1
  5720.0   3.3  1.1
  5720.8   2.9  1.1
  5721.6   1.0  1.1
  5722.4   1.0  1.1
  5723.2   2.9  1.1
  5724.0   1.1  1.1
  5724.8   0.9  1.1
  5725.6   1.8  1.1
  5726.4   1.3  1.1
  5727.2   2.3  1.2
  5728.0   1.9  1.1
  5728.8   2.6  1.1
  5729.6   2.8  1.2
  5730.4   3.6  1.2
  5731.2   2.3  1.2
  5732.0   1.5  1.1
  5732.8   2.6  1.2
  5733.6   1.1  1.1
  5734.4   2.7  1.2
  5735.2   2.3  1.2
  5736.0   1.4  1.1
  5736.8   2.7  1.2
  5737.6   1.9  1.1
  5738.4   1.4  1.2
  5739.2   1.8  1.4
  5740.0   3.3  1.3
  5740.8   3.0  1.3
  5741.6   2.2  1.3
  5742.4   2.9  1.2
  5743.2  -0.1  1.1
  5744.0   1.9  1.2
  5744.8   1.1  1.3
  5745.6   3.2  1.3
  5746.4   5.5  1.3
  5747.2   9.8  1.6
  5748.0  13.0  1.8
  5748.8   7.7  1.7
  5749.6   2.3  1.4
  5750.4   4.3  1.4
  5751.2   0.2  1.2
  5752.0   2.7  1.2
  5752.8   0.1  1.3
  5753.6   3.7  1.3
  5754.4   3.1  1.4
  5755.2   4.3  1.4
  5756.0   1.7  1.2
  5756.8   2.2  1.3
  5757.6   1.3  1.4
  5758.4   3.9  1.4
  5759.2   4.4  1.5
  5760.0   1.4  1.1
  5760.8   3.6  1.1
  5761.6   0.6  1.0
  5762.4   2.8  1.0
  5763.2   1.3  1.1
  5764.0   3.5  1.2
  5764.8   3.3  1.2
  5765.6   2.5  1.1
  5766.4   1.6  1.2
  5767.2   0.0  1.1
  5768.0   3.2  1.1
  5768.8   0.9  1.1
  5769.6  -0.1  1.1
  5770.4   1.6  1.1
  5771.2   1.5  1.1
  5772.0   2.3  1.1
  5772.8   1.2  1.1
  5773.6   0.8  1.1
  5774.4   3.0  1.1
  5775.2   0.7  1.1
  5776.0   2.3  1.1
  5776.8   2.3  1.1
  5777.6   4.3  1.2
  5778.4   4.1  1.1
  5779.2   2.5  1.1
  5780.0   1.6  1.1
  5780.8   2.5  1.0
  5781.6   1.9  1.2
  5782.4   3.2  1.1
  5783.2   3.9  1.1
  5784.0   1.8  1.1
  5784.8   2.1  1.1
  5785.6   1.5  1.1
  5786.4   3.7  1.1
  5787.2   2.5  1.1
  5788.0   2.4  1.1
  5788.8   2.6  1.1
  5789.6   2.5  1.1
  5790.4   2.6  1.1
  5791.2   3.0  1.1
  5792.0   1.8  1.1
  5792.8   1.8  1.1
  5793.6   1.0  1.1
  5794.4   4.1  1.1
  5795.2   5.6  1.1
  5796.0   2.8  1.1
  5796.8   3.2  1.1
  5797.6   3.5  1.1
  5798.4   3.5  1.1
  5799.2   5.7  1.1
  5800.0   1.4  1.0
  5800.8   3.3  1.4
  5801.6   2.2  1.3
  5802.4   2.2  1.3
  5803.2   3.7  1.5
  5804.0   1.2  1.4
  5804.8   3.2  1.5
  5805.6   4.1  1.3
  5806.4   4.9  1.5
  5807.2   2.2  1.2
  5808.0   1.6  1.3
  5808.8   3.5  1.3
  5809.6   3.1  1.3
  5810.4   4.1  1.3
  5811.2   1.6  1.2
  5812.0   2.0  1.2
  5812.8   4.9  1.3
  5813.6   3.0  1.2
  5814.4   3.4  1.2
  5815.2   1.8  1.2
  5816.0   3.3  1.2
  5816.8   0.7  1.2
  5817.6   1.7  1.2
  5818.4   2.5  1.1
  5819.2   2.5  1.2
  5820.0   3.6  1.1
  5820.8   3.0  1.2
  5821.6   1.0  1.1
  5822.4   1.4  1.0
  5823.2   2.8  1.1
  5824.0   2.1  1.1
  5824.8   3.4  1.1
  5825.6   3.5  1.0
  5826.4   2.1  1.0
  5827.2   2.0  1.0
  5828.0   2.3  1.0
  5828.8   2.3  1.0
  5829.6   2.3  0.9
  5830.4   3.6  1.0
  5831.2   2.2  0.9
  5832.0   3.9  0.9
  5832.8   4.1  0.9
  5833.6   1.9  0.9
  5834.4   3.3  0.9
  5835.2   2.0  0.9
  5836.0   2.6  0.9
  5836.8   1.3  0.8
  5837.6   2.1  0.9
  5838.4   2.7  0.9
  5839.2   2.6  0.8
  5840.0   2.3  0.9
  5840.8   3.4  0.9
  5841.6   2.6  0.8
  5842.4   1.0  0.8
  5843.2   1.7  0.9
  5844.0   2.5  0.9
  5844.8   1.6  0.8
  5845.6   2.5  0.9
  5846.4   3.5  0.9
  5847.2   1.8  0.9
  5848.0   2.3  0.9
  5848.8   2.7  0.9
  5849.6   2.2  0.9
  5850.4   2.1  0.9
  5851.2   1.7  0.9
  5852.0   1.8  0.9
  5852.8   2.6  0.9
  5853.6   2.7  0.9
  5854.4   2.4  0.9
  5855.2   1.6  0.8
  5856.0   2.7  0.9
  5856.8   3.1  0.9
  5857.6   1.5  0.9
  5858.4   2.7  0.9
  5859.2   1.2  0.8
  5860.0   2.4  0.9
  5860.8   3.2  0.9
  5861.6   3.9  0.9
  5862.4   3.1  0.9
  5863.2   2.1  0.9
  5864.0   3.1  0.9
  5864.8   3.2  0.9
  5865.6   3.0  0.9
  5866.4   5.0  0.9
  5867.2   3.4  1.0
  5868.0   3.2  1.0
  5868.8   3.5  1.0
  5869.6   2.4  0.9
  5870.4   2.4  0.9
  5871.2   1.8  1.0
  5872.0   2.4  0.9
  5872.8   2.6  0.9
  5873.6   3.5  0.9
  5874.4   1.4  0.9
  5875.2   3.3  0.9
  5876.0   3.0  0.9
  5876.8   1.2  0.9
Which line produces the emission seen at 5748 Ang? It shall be Hgamma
